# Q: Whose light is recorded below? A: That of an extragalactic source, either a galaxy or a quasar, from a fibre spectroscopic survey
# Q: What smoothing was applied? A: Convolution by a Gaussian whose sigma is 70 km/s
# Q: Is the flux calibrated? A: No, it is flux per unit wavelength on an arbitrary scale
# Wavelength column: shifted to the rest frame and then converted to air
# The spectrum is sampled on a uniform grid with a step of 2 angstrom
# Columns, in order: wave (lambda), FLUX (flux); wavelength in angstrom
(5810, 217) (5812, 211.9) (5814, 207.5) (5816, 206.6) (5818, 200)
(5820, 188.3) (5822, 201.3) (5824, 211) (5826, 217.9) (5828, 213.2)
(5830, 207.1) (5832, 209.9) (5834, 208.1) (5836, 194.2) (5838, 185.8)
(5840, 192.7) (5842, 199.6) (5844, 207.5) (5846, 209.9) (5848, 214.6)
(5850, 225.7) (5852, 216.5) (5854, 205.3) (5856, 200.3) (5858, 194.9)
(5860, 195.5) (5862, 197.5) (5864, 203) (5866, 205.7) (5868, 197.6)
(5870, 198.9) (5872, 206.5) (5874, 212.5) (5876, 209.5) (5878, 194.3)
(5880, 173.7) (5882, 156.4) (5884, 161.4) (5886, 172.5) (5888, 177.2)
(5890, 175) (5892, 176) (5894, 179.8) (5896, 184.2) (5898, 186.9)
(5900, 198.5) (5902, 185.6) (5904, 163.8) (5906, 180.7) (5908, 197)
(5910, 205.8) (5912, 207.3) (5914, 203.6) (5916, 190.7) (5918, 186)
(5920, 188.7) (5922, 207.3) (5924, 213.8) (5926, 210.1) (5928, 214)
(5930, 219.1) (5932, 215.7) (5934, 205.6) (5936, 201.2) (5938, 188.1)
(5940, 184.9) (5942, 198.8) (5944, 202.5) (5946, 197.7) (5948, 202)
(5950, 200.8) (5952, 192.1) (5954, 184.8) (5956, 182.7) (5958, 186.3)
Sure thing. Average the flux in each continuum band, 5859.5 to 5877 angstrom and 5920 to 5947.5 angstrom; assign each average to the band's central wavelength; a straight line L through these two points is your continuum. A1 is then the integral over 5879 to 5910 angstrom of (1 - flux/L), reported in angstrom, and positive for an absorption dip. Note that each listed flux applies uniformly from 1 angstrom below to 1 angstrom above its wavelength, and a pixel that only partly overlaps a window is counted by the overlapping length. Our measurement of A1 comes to 3.76 angstrom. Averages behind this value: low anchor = 203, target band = 179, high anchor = 204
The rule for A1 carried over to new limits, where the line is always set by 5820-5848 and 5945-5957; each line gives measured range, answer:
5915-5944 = -0.95 angstrom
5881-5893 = 1.78 angstrom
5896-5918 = 0.68 angstrom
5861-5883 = 0.52 angstrom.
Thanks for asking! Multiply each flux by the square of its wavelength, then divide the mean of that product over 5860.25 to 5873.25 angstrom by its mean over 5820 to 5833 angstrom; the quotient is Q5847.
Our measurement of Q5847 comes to 0.98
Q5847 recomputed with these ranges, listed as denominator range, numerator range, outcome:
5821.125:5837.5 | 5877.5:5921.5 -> 0.91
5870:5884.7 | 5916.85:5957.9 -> 1.08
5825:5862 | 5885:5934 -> 0.96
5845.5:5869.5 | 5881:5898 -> 0.86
